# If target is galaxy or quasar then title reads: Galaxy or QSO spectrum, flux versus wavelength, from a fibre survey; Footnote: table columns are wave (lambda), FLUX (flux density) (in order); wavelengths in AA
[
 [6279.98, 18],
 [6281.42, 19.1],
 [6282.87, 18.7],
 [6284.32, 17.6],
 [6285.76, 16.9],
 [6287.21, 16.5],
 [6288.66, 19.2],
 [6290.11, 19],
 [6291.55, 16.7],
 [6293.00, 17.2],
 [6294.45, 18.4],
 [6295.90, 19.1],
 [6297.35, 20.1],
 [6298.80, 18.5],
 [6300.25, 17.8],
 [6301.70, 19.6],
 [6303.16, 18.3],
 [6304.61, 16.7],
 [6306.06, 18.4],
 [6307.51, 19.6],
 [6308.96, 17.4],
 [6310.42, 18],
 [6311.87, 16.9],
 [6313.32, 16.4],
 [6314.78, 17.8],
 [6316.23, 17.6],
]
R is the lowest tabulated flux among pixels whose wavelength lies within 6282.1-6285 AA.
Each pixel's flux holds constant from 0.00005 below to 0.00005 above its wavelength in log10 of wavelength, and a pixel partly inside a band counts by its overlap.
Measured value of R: 17.6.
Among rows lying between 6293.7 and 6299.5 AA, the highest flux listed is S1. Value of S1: 20.1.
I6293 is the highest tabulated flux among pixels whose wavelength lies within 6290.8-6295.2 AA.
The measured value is 18.4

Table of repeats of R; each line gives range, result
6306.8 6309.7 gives 17.4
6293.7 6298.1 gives 18.4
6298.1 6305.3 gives 16.7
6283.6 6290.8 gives 16.5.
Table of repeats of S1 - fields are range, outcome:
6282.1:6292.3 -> 19.2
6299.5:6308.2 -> 19.6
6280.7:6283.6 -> 19.1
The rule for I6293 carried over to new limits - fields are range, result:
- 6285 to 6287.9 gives 16.9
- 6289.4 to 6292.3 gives 19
